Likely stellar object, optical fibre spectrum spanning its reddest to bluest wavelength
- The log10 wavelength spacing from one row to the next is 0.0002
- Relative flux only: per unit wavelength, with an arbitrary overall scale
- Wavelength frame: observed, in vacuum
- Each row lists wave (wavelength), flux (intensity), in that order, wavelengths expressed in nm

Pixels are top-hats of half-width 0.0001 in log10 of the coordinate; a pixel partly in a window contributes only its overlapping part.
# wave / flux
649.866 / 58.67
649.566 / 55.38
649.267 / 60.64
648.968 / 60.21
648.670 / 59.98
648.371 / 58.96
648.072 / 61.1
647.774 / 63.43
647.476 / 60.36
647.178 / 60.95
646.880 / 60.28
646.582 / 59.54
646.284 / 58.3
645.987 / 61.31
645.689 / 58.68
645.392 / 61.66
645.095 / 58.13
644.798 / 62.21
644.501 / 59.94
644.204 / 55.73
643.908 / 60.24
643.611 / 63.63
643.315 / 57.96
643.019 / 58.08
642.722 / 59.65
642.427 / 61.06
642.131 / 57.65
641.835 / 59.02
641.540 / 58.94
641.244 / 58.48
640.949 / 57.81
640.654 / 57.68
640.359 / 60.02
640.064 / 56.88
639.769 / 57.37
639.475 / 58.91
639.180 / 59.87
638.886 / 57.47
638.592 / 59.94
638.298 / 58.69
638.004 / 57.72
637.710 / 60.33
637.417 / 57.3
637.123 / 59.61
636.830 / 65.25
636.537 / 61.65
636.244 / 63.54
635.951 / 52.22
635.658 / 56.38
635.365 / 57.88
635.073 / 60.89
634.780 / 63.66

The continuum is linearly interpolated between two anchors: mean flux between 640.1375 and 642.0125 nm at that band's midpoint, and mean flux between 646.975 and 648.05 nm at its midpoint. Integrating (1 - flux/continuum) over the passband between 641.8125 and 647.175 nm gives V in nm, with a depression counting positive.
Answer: 0.04 nm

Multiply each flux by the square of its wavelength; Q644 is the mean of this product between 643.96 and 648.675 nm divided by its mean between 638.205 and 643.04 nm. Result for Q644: 1.04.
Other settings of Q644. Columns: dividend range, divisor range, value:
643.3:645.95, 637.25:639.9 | 1.04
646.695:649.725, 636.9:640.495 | 1.05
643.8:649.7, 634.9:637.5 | 1.04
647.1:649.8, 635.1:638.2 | 1.05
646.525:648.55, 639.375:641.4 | 1.07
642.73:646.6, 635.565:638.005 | 1.03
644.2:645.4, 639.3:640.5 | 1.04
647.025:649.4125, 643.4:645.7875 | 1.02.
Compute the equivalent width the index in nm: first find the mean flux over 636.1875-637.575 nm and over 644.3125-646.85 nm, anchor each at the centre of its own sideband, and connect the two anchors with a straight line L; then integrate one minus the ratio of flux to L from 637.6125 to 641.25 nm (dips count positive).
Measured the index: 0.14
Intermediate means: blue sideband 61.4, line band 58.5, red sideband 59.9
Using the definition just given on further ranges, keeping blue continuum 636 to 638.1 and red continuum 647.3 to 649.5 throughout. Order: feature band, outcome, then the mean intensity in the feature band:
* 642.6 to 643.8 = 0.01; 59.8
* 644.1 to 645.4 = 0.02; 59.4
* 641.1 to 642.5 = 0.04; 58.9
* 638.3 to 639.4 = 0.03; 59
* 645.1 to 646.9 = 0.02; 59.8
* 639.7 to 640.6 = 0.04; 58.1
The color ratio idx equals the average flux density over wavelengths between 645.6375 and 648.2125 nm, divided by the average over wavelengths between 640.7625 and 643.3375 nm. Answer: 1.0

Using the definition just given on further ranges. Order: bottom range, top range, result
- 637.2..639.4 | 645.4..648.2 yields 1.03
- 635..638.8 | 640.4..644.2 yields 1.00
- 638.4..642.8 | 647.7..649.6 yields 1.02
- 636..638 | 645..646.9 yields 0.99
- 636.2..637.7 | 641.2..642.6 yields 0.96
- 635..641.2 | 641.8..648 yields 1.02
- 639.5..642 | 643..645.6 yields 1.03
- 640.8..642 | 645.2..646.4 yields 1.02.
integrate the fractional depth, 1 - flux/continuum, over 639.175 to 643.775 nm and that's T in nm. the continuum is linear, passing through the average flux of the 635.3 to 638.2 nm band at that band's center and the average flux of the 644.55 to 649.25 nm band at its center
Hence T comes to 0.064 nm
